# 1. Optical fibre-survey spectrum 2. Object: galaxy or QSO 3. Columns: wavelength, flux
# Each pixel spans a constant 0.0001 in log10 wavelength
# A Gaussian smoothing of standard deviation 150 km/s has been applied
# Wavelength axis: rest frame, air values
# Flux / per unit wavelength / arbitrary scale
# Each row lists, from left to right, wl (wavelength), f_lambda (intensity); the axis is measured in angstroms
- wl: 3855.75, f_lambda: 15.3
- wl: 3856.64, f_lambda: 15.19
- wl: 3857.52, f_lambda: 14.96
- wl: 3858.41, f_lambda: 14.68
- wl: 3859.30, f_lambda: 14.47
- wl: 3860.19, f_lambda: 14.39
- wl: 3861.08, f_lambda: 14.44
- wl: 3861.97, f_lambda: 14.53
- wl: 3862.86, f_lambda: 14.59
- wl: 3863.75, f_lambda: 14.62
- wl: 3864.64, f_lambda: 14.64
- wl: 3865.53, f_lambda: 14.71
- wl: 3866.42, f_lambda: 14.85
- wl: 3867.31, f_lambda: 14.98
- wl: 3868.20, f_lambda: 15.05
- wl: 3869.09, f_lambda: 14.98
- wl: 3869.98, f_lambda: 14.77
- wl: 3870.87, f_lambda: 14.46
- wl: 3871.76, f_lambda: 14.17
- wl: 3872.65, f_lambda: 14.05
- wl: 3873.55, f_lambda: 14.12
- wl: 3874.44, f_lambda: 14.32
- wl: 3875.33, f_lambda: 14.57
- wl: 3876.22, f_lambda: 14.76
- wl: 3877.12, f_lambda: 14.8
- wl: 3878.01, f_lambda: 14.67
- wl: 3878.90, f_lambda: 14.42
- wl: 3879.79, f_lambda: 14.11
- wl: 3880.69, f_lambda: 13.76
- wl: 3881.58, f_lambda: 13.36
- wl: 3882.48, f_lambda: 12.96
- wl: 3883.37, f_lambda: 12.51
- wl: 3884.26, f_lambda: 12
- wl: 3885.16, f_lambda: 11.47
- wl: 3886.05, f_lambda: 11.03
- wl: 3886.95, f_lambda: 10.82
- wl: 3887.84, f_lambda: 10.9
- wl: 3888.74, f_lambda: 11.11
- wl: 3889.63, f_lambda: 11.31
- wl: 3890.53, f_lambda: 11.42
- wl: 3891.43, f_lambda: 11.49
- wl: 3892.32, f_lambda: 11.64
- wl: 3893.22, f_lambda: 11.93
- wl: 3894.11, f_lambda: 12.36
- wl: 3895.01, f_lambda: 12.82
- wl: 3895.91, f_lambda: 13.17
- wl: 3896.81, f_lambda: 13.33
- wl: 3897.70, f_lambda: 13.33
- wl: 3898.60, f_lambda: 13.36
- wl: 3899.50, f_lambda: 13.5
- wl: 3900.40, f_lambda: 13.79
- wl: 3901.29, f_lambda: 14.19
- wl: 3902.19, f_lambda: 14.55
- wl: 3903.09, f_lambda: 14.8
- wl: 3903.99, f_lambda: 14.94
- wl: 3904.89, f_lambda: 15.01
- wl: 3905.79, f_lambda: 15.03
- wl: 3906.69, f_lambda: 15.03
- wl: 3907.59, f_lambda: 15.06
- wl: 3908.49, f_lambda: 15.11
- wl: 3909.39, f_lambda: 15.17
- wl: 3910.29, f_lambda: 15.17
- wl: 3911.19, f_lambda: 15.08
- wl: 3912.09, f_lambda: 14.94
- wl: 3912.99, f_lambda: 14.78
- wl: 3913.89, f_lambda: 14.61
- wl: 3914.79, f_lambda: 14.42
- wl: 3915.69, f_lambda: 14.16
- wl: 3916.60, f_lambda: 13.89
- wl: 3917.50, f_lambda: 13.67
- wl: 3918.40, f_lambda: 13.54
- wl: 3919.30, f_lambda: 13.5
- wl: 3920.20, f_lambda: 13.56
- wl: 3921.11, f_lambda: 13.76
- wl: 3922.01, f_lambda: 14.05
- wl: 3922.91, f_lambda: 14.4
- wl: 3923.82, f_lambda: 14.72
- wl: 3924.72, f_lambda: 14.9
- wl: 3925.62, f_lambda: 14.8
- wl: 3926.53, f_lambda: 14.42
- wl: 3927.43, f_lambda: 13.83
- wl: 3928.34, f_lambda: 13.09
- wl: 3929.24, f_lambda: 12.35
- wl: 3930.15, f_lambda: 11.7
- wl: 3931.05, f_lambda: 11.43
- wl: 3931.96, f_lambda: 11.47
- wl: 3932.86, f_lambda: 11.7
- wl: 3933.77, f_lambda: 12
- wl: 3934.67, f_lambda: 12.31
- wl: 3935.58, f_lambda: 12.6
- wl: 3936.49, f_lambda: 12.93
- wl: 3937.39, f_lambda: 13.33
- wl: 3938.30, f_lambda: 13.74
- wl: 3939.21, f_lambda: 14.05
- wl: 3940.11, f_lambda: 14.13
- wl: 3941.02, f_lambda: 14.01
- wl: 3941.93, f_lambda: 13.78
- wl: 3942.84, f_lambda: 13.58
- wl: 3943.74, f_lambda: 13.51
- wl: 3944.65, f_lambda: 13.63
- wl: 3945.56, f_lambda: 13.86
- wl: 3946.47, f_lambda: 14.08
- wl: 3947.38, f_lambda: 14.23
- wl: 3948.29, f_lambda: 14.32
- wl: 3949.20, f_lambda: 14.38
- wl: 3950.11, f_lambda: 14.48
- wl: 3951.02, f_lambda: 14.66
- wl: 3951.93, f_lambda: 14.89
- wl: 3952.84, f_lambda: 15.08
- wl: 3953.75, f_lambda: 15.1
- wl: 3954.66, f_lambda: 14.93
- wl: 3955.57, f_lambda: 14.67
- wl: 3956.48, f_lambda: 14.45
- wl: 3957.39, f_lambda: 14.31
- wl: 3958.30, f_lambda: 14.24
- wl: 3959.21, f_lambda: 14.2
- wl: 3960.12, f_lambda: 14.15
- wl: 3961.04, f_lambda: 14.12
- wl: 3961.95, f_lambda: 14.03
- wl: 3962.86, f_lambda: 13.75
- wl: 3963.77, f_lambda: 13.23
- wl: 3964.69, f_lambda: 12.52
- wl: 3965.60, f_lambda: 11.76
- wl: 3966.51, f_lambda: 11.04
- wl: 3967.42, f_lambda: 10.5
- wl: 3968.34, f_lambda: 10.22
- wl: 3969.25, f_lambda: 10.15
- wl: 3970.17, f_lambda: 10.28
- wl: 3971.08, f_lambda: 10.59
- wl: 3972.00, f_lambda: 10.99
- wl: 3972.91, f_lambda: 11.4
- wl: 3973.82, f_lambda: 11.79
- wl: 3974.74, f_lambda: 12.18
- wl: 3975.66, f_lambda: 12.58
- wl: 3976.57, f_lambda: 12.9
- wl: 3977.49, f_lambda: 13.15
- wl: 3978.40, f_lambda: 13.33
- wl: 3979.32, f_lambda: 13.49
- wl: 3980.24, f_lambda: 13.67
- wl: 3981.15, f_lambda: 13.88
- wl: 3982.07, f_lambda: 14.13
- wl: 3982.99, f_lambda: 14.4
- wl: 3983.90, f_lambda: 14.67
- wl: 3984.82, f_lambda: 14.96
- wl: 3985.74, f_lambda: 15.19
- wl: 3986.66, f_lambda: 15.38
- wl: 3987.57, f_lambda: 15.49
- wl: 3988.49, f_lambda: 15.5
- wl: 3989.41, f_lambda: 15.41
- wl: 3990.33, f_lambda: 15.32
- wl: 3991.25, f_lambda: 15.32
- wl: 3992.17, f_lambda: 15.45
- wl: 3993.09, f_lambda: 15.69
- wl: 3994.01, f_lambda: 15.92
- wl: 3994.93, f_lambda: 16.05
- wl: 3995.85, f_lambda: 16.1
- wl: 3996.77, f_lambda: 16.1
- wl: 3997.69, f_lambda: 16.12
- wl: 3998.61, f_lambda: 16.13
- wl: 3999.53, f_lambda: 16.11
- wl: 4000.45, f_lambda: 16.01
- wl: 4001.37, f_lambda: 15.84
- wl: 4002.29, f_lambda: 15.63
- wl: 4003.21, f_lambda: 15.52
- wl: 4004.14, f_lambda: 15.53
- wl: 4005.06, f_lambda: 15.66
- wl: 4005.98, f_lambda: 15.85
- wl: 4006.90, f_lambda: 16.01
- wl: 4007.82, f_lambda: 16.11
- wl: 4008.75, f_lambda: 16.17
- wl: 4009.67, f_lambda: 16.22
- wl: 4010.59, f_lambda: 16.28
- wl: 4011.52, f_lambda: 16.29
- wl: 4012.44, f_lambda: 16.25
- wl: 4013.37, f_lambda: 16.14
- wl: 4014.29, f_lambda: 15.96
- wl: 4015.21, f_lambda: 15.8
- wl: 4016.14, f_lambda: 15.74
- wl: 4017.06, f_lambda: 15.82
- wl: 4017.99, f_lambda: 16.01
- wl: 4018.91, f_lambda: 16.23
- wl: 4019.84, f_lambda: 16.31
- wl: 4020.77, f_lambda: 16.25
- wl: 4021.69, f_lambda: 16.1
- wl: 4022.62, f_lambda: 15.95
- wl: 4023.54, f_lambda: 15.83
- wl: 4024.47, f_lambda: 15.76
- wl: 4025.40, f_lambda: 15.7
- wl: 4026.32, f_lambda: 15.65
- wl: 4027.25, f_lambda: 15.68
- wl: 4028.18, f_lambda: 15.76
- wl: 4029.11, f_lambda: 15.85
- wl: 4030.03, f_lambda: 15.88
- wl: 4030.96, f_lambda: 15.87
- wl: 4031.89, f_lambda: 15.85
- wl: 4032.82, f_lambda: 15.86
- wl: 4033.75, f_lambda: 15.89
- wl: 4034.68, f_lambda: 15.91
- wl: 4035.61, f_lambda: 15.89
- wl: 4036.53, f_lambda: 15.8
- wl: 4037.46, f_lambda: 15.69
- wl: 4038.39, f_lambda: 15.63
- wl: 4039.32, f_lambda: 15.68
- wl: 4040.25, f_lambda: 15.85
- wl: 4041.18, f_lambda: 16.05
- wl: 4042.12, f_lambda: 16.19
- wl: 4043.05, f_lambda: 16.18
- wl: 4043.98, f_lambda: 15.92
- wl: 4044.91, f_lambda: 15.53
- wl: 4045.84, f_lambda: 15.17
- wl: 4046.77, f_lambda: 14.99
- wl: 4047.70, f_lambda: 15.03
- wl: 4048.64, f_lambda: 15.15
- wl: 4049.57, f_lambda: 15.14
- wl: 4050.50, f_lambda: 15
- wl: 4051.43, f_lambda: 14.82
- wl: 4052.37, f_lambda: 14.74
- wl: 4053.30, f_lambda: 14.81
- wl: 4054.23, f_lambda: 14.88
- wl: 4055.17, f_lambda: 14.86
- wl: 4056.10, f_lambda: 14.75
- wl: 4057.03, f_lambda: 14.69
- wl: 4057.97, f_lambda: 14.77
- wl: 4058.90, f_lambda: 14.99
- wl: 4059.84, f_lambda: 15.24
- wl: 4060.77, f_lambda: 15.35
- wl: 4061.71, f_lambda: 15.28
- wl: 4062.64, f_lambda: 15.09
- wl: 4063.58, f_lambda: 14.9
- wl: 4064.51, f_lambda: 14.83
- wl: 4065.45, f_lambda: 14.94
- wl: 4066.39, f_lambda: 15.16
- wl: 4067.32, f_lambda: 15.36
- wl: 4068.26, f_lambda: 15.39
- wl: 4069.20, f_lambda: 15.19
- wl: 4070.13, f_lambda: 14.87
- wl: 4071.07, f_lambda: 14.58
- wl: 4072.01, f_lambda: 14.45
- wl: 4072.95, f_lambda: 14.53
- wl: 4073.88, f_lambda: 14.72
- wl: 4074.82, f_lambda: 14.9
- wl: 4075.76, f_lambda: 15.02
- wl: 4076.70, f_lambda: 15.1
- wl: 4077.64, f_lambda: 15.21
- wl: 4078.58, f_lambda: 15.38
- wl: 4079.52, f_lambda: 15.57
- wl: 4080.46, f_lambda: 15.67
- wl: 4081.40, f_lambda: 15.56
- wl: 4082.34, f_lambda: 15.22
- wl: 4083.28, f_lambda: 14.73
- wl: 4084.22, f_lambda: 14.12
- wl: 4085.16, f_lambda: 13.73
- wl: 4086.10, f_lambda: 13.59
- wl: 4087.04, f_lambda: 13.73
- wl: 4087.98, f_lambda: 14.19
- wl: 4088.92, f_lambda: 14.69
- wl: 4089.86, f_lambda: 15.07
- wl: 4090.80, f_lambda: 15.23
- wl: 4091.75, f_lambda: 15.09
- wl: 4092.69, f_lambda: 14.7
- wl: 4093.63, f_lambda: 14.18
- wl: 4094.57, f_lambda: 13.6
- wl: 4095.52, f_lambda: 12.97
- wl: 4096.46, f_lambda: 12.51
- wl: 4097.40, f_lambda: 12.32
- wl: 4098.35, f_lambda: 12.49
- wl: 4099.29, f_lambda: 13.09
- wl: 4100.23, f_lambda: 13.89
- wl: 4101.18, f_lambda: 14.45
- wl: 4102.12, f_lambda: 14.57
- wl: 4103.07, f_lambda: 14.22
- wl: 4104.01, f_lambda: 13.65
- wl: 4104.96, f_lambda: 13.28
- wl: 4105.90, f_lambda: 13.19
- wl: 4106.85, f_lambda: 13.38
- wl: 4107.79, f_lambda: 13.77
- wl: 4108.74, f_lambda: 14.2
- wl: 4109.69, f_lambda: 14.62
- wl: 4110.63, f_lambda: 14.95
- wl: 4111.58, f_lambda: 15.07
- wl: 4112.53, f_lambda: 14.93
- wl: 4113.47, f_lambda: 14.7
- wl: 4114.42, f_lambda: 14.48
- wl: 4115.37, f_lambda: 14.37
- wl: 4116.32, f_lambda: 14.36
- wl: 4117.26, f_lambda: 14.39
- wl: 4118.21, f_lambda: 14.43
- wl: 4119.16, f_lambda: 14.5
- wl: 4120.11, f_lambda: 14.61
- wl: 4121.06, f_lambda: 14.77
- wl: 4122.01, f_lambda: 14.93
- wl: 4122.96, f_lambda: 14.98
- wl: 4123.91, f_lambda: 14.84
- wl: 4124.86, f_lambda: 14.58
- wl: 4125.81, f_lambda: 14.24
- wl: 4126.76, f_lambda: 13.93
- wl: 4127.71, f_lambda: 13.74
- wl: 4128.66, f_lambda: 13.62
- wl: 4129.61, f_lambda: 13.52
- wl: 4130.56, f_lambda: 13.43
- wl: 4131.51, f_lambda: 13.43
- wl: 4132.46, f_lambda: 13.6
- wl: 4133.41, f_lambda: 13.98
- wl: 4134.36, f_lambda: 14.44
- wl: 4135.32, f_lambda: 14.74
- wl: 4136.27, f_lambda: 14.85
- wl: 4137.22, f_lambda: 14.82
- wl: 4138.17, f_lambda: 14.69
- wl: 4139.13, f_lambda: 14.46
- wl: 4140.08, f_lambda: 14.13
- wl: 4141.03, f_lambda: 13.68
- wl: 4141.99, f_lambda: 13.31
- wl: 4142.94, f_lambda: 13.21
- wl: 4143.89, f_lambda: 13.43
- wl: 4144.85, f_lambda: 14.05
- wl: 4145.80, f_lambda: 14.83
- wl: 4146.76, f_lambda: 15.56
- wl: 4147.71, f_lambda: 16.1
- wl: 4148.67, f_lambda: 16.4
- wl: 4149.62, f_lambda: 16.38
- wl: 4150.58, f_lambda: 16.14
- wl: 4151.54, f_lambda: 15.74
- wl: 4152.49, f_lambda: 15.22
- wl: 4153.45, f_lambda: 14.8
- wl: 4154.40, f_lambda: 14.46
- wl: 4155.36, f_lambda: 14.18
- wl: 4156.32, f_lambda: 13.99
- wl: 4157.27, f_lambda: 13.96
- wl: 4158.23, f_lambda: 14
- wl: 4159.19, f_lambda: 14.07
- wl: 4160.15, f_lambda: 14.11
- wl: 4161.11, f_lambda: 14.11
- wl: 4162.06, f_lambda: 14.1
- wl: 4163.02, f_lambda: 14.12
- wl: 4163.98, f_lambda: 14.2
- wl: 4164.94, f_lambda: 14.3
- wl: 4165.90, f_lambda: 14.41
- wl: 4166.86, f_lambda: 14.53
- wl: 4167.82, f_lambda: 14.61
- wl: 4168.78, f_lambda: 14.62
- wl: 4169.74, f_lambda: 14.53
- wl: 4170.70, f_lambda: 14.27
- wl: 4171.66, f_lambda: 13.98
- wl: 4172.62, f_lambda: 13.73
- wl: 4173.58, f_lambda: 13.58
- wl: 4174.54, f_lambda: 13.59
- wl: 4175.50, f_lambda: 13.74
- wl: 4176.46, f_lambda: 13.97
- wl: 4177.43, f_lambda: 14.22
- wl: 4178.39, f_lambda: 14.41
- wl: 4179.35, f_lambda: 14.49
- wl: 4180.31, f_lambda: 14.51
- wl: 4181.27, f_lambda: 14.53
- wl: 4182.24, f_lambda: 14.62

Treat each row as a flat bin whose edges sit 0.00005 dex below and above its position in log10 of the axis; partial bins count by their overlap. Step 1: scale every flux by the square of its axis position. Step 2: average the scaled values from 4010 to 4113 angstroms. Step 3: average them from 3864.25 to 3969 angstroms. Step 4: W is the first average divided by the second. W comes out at 1.18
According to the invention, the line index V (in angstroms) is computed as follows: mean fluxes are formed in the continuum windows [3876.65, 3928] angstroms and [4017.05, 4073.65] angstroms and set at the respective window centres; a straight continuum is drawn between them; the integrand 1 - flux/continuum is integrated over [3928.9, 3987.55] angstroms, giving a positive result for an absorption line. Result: 4.29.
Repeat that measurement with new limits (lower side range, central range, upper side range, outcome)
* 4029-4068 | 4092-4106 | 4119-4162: 1.2 angstroms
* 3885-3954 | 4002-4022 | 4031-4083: -1.8 angstroms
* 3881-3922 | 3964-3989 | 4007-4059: 3.2 angstroms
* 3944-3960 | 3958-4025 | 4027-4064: 1.2 angstroms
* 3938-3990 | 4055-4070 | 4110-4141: -1.0 angstroms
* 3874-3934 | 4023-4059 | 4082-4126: -3.9 angstroms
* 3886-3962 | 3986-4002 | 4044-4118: -1.9 angstroms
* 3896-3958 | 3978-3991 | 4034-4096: -0.2 angstroms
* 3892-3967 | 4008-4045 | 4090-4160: -5.0 angstroms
